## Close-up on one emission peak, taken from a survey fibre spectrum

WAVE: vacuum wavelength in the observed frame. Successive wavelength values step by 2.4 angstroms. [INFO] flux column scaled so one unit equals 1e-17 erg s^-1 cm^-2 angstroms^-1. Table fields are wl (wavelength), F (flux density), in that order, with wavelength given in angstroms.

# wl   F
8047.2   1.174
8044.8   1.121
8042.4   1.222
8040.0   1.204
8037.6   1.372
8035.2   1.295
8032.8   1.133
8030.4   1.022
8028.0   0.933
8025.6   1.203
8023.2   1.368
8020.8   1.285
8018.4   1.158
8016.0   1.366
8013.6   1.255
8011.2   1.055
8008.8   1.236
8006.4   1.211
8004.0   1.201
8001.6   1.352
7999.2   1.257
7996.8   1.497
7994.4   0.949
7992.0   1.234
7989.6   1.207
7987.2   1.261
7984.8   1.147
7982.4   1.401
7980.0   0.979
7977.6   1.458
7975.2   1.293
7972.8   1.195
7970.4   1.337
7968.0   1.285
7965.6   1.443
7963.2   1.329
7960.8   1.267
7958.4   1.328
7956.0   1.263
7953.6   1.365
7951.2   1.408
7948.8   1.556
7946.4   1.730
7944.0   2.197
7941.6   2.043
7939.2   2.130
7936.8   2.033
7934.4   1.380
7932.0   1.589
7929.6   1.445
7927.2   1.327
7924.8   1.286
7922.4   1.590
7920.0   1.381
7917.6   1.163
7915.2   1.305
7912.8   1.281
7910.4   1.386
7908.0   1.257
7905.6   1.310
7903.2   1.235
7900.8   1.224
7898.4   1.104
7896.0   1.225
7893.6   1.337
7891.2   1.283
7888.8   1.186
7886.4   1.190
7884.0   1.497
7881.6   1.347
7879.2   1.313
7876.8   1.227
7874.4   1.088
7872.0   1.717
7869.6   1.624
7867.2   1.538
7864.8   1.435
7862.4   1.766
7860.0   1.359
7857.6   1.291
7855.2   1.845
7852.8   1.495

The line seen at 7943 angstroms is [O III] 5007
